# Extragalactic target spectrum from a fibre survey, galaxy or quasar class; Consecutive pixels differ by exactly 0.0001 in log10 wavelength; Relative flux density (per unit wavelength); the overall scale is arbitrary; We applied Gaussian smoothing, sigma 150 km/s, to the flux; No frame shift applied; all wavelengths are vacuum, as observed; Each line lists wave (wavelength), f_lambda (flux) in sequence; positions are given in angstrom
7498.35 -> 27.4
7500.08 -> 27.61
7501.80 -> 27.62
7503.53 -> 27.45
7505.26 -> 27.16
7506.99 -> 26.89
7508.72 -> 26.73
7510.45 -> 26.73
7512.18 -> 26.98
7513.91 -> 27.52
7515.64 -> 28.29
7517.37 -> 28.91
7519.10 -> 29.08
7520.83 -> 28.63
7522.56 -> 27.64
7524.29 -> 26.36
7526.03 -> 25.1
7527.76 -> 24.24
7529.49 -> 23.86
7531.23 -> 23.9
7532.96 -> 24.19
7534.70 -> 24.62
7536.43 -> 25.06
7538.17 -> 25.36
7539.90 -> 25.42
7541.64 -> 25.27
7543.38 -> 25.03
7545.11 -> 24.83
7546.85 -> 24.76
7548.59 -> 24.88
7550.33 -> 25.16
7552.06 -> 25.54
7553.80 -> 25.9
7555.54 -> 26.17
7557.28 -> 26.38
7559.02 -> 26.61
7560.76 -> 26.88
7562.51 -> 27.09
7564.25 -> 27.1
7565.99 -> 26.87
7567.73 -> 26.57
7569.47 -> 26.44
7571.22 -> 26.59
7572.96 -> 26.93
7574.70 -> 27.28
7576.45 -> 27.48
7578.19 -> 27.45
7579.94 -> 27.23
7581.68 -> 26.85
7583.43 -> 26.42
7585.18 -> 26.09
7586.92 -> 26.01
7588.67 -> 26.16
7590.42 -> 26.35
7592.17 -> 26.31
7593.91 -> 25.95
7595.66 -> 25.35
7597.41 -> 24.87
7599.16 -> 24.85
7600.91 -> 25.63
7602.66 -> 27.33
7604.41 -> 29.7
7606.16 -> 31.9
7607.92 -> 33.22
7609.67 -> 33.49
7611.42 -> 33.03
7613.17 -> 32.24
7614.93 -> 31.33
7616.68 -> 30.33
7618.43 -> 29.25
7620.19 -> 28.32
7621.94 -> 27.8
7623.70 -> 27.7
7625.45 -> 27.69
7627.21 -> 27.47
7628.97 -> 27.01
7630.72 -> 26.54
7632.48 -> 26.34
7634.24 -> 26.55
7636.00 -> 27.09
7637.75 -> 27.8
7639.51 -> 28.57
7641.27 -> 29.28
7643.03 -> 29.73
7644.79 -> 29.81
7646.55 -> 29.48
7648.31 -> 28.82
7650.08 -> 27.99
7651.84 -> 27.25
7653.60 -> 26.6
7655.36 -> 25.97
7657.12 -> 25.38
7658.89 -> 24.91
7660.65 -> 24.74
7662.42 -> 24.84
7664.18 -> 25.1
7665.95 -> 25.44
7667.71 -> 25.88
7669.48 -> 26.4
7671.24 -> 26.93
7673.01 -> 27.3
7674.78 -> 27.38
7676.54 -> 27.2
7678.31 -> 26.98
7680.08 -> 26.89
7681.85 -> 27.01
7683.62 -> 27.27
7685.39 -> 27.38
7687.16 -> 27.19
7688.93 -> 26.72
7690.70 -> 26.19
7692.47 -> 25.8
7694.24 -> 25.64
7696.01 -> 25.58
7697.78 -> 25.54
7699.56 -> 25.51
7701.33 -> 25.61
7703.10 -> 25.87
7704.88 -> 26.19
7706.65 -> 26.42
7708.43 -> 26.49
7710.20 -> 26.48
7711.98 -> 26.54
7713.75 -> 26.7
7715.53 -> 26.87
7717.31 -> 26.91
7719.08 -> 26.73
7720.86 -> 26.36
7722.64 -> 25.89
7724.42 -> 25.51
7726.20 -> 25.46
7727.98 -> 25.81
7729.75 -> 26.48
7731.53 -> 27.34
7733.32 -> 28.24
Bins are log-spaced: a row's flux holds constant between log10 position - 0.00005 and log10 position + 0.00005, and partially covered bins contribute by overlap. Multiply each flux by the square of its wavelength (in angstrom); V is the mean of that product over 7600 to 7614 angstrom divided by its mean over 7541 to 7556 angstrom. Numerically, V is 1.24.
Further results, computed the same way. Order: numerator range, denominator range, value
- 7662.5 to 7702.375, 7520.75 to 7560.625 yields 1.08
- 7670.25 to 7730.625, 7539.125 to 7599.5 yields 1.05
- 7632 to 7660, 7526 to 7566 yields 1.11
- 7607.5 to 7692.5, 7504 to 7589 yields 1.08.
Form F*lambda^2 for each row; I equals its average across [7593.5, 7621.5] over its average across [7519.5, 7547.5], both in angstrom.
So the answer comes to 1.18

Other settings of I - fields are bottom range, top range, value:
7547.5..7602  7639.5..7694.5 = 1.05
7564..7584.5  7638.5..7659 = 1.06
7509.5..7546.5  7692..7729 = 1.05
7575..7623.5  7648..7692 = 0.96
